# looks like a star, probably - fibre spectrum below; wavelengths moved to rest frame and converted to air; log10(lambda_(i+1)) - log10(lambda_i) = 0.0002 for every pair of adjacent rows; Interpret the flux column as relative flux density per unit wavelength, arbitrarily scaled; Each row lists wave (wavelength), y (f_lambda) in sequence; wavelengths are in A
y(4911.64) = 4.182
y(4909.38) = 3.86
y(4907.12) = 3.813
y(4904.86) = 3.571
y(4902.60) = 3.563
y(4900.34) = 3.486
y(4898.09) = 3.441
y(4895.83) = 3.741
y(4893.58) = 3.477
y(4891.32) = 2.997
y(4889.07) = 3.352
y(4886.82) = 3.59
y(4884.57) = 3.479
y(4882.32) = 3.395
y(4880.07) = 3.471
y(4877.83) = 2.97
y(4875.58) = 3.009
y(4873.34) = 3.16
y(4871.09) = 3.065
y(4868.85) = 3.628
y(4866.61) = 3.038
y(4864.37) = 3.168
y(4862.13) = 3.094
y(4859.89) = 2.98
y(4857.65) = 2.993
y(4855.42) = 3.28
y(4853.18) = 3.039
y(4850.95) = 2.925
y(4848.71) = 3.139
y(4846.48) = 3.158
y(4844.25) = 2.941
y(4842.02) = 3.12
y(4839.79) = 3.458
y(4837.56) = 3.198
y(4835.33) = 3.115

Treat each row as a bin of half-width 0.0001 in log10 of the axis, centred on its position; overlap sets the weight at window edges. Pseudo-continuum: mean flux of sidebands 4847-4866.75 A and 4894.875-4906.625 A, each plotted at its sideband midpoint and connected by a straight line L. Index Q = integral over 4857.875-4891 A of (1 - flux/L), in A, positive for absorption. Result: 0.4 A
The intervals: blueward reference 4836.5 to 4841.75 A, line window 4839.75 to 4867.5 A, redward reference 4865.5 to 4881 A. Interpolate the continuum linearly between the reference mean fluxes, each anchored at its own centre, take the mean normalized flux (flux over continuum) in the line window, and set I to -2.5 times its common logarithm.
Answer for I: 0.055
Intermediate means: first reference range 3.29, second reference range 3.19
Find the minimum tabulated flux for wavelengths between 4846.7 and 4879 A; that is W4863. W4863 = 2.925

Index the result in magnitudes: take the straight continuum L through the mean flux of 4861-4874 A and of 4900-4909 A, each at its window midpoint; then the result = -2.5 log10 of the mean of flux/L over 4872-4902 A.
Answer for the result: 0.02 mag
